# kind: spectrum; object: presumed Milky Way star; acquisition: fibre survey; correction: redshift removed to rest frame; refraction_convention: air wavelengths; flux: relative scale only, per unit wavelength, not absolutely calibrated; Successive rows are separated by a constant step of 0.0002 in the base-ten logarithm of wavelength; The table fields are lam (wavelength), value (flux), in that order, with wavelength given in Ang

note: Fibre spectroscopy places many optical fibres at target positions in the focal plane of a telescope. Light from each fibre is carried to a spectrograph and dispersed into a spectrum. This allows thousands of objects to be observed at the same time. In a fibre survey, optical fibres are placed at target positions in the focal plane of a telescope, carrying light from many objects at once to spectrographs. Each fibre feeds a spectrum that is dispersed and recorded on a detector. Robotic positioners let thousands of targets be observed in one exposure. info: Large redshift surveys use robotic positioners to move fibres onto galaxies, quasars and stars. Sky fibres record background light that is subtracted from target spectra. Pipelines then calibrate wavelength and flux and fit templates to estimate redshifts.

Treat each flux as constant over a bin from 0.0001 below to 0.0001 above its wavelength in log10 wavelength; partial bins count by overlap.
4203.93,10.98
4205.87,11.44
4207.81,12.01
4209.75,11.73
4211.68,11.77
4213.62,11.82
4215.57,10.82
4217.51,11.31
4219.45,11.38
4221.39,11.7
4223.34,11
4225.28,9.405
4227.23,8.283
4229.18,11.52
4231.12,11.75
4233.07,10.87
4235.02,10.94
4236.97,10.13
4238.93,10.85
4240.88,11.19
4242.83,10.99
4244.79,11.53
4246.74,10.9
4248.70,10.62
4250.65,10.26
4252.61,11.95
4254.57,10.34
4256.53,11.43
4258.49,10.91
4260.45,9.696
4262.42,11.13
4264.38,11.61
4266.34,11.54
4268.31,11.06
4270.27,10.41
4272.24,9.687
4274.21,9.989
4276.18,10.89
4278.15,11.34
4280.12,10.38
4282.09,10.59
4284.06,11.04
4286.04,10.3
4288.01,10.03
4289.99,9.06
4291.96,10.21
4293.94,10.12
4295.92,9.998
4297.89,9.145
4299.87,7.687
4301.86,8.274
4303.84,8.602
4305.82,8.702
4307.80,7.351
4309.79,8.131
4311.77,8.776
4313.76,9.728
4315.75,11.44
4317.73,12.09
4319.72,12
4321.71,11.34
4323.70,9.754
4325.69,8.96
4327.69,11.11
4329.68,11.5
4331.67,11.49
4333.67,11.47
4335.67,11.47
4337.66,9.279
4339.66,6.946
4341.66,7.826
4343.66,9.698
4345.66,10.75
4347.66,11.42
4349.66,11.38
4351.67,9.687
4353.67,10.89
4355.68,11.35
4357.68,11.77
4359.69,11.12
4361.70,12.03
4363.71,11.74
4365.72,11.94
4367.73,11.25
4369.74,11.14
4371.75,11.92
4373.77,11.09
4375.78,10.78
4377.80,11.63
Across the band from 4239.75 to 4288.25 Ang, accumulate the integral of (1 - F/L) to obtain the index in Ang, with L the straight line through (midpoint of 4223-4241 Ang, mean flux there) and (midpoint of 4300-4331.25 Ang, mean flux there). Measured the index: -2.50 Ang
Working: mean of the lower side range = 10.6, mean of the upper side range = 9.82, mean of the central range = 10.8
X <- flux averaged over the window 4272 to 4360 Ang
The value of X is 10.1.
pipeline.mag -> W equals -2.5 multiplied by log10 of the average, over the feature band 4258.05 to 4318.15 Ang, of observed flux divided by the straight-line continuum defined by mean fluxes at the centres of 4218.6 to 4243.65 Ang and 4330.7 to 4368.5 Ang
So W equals 0.08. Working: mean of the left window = 10.8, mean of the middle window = 9.97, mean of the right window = 10.7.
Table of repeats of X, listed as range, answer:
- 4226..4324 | 10.3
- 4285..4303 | 9.42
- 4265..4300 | 10.3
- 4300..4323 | 9.6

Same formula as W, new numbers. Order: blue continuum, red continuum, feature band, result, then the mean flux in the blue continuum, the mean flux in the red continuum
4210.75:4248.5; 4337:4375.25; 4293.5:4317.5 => 0.19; 10.9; 10.7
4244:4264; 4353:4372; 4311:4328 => 0.07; 10.9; 11.5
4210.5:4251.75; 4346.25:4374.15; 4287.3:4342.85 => 0.15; 10.9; 11.3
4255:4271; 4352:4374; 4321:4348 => 0.11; 11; 11.4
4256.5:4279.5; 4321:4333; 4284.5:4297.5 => 0.08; 10.8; 10.7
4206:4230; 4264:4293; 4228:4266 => -0.02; 11.1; 10.5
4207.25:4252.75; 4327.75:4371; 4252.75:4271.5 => 0.00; 11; 10.8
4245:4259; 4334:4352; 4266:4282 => 0.01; 11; 9.89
